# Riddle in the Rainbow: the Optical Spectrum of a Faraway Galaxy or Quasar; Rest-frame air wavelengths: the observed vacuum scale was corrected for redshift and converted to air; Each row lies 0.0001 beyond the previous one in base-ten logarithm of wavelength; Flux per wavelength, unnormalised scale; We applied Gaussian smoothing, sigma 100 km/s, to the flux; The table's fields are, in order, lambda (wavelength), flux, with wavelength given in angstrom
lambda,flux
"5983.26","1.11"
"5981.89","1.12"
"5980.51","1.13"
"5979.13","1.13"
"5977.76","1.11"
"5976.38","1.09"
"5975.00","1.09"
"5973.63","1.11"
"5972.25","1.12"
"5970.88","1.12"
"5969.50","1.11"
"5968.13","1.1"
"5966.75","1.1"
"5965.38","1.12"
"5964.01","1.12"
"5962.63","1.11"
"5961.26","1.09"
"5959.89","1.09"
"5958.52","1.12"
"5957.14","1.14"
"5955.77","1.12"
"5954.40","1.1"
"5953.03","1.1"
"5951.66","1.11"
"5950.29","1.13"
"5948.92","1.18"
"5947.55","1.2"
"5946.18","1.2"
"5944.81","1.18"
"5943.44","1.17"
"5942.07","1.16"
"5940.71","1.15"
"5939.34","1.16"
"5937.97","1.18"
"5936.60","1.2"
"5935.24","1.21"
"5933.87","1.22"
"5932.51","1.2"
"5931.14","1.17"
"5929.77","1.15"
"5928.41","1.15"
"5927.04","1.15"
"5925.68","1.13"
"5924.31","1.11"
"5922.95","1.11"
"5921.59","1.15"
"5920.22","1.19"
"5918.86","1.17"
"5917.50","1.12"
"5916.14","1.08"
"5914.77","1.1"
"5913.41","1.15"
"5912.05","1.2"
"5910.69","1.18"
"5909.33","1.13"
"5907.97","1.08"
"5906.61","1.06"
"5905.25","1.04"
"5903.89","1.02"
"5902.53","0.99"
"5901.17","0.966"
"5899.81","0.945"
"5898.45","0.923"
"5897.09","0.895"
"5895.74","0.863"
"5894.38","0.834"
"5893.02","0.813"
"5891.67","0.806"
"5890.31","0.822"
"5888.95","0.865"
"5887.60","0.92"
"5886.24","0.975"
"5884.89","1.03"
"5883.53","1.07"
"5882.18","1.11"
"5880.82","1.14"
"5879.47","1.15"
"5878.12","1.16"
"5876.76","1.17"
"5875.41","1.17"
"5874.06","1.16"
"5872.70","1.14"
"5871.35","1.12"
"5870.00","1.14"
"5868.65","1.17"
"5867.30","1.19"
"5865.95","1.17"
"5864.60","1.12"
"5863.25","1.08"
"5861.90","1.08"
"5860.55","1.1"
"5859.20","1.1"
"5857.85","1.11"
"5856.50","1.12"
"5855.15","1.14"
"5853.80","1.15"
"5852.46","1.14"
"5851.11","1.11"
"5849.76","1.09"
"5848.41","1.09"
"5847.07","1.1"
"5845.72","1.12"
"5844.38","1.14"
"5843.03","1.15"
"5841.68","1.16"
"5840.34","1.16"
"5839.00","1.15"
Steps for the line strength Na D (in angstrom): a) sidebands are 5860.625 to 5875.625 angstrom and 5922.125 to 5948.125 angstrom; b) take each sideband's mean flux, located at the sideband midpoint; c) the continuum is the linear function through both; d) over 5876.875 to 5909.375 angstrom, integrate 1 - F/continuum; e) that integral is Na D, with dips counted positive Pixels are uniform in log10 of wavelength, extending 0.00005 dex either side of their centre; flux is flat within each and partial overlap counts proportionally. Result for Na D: 4.7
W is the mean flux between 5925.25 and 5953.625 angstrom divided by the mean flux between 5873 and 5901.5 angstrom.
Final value 1.18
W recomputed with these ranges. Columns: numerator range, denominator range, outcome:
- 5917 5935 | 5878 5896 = 1.20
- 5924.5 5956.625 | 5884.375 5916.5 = 1.18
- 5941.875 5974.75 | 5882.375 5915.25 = 1.14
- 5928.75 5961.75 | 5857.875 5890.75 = 1.06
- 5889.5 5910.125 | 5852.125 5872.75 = 0.84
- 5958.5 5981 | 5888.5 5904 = 1.25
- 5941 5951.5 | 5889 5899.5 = 1.37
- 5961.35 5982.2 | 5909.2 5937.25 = 0.96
